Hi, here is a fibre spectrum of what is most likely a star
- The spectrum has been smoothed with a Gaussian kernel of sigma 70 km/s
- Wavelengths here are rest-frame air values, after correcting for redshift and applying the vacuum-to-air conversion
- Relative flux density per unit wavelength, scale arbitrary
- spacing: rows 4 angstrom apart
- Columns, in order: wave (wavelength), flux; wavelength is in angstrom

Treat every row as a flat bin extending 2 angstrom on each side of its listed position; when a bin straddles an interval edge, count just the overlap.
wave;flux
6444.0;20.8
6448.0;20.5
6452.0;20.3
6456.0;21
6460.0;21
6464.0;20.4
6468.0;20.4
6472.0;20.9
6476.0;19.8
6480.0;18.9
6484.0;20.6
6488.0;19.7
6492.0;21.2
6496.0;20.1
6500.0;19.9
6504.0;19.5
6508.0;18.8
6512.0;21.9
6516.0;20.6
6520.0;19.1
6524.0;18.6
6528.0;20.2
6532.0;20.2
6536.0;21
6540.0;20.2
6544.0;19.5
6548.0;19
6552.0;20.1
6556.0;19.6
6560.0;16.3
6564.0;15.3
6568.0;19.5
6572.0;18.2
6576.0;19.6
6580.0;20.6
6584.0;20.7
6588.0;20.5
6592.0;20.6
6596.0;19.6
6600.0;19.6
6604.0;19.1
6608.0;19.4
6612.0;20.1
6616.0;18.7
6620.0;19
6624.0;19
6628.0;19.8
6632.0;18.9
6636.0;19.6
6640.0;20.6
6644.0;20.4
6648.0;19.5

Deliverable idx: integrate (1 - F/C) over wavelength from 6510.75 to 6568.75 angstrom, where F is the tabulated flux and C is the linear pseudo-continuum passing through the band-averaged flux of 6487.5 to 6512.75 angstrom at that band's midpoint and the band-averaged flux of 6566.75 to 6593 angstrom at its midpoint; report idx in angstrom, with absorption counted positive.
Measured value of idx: 1.9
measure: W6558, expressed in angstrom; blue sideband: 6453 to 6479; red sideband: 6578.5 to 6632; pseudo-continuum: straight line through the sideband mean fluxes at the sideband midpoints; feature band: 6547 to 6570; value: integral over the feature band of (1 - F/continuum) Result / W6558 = 1.97 angstrom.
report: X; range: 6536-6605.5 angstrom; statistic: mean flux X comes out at 19.3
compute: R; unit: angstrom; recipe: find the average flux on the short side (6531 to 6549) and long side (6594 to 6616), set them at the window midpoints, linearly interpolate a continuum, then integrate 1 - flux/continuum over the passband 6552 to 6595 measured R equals 1.3 angstrom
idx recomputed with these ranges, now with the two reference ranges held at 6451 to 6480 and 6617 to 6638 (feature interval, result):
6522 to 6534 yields 0.2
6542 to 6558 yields 0.2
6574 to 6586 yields -0.4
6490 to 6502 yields -0.1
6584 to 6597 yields -0.6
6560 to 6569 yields 1.3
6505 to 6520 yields -0.1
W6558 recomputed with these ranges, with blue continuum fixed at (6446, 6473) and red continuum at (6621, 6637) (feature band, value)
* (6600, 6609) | 0.1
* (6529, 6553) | 0.0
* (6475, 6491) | 0.5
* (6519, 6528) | 0.4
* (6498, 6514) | 0.2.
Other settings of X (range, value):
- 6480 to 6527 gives 20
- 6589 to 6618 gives 19.6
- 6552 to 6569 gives 17.9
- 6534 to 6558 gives 19.9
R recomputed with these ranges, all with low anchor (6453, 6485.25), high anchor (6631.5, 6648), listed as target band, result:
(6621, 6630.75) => 0.3 angstrom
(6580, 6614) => 0.1 angstrom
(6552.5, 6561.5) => 0.8 angstrom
